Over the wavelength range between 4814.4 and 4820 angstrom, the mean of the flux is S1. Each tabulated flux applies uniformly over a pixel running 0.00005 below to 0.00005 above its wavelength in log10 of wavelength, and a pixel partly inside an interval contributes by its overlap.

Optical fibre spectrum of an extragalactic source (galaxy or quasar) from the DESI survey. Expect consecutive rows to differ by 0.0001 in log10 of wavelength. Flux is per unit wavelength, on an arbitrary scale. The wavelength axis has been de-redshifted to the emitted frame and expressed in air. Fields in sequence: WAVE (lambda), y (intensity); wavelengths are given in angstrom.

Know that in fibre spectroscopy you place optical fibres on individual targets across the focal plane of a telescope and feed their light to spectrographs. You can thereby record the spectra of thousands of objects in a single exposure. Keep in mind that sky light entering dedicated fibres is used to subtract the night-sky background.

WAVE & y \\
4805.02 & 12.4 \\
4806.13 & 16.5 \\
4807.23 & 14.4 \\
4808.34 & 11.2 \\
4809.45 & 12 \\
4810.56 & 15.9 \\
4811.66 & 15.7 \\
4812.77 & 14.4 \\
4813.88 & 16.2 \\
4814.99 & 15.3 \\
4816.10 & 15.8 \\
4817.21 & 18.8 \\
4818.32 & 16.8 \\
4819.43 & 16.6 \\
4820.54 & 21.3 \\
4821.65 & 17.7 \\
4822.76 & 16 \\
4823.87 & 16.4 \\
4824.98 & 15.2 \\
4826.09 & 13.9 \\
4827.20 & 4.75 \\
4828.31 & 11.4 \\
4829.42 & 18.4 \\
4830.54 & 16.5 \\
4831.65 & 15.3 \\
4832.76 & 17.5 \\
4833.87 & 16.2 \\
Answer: 16.7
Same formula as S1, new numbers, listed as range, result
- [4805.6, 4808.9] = 14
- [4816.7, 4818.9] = 17.8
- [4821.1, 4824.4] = 16.7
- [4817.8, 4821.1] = 18.2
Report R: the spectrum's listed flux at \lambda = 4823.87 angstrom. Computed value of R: 16.4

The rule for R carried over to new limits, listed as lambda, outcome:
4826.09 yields 13.9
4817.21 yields 18.8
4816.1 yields 15.8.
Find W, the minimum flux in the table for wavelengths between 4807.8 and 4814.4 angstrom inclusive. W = 11.2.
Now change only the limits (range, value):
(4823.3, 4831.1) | 4.75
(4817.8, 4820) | 16.6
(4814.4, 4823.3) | 15.3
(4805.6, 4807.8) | 14.4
